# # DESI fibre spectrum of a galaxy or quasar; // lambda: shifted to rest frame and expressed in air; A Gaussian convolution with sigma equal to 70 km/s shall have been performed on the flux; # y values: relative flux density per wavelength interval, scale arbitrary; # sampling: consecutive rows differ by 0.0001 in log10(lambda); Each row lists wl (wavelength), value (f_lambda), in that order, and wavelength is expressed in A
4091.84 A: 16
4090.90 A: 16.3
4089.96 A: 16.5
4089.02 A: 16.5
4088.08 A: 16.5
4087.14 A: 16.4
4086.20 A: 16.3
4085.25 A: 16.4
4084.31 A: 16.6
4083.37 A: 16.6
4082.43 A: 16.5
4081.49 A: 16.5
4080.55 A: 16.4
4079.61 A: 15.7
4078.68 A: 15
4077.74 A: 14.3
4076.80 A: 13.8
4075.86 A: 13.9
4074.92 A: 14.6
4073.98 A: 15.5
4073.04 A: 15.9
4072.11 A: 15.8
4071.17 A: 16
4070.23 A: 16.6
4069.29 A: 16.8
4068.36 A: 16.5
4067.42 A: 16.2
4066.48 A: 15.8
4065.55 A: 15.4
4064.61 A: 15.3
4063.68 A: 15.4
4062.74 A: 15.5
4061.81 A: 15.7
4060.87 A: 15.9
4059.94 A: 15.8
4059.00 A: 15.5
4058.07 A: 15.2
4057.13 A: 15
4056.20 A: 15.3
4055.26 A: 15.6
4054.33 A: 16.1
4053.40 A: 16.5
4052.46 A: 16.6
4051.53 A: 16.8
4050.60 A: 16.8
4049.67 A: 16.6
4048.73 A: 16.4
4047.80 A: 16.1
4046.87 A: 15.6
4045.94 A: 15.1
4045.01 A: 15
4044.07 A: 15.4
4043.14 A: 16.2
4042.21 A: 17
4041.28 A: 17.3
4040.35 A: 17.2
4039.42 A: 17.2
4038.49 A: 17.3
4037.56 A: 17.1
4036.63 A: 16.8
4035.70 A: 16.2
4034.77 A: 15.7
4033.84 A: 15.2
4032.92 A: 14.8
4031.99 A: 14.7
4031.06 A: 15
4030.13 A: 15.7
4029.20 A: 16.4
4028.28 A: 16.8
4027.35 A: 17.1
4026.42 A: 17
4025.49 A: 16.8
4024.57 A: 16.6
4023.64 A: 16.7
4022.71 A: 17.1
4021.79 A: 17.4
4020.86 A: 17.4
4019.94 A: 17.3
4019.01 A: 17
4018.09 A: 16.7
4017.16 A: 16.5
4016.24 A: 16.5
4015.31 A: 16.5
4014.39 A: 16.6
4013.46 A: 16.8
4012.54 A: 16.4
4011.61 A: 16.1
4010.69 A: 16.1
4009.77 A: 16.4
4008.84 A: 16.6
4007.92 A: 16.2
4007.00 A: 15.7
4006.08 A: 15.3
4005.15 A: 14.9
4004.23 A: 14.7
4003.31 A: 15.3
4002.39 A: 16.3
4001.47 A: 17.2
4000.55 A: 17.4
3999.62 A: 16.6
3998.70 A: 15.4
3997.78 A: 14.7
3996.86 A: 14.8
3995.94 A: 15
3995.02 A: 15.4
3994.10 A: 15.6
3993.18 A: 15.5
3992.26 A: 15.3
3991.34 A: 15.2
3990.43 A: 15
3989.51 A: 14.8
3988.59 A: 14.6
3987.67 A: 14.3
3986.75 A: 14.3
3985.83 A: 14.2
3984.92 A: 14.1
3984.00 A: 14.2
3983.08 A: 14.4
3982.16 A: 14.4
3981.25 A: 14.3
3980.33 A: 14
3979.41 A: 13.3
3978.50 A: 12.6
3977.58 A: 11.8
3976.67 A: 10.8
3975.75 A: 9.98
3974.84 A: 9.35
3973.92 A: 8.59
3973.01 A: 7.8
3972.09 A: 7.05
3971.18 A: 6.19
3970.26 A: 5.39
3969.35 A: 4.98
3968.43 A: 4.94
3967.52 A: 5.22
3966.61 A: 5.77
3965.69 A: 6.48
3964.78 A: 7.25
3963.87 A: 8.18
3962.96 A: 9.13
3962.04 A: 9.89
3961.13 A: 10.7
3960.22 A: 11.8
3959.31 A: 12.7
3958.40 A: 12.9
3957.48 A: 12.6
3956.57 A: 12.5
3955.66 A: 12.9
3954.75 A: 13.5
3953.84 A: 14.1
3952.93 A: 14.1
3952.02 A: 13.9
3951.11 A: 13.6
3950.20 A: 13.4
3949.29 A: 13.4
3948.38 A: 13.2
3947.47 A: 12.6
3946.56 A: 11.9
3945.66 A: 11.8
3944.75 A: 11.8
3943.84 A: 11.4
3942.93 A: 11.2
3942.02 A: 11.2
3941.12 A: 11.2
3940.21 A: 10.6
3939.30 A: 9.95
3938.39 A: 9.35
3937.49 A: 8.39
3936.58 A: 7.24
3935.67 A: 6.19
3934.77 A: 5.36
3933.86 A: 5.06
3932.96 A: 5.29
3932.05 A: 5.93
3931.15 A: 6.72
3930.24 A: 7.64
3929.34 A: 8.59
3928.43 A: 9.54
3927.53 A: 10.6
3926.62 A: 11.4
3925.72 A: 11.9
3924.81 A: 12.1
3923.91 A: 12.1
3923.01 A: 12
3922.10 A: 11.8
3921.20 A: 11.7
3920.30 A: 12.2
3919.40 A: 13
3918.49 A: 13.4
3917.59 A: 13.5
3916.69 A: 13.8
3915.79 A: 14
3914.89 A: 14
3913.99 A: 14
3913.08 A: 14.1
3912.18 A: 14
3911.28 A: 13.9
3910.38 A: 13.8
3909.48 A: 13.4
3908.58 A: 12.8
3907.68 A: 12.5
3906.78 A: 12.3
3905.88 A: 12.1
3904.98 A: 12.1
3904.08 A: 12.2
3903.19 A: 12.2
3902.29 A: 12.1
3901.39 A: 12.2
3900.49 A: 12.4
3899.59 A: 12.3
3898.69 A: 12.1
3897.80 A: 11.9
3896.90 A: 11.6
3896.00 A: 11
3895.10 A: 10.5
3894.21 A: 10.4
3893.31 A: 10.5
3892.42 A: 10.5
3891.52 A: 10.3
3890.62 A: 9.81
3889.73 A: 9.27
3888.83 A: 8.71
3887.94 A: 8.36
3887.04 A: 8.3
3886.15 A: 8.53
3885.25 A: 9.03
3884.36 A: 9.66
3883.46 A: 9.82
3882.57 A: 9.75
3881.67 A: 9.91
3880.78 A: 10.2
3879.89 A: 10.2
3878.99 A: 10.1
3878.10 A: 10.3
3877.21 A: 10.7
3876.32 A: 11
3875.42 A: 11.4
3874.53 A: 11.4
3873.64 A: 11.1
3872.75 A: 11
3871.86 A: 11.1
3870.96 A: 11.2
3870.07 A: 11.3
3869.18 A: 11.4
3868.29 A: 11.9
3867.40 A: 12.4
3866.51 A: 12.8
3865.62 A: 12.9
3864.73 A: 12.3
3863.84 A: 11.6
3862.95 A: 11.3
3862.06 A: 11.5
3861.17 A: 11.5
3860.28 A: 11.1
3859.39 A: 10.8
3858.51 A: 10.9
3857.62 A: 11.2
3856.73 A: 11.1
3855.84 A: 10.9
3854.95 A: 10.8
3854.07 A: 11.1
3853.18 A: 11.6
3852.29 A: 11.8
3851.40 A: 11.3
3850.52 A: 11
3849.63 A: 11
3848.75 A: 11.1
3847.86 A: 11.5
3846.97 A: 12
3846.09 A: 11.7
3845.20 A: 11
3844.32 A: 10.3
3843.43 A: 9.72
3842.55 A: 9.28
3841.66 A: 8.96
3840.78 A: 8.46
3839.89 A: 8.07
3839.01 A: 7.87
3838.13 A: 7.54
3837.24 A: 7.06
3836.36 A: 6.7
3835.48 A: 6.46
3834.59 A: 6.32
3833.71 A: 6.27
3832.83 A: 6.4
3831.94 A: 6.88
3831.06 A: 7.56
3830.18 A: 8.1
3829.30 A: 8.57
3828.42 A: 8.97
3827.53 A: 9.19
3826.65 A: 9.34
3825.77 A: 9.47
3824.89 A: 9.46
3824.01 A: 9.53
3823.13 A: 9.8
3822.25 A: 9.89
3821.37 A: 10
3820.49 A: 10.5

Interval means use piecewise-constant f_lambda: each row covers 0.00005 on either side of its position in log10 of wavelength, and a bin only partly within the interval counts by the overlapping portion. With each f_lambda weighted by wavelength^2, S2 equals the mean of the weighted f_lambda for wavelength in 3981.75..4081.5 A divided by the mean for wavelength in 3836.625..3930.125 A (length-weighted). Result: 1.53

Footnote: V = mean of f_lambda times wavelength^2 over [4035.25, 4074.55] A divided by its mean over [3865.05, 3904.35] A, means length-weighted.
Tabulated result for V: 1.62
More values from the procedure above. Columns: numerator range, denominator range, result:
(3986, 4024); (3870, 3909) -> 1.56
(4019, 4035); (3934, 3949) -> 1.68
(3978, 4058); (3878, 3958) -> 1.49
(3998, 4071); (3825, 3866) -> 1.82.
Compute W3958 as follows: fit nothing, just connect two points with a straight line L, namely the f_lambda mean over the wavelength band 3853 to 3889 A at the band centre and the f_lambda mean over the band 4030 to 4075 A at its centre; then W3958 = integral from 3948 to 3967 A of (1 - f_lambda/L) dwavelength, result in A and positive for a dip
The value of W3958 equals 2.43 A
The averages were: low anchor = 10.8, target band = 11.5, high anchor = 16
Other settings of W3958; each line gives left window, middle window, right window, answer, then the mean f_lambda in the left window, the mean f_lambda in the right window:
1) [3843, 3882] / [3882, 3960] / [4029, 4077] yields 8.5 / 11.2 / 15.9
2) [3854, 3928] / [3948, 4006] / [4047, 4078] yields 5.2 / 11.5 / 15.7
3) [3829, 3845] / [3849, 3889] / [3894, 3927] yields -4.3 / 7.85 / 12.5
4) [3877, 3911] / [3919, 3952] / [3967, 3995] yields 2.8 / 10.9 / 11.8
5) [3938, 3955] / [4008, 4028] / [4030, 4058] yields -2.3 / 12.2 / 16.1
